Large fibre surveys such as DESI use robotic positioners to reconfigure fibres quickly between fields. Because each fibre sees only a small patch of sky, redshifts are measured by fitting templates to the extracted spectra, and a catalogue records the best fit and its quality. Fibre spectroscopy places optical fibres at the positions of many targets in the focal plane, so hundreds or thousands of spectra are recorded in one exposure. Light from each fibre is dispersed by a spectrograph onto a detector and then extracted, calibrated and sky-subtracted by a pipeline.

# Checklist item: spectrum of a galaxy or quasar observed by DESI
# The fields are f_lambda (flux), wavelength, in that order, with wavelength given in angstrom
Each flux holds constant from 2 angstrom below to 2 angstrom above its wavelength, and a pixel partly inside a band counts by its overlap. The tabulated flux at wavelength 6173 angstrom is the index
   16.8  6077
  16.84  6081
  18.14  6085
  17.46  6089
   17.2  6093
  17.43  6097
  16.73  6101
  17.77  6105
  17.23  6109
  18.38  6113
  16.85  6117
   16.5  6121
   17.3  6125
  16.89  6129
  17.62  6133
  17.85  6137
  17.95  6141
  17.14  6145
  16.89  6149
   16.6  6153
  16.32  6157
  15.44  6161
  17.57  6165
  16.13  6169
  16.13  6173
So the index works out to 16.13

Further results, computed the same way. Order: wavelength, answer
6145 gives 17.14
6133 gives 17.62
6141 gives 17.95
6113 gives 18.38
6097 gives 17.43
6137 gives 17.85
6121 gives 16.5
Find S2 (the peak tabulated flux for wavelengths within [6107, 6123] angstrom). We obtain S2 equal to 18.38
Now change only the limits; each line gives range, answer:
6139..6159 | 17.95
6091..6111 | 17.77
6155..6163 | 16.32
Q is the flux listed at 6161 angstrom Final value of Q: 15.44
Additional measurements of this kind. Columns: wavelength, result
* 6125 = 17.3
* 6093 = 17.2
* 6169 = 16.13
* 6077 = 16.8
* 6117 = 16.85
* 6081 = 16.84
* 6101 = 16.73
